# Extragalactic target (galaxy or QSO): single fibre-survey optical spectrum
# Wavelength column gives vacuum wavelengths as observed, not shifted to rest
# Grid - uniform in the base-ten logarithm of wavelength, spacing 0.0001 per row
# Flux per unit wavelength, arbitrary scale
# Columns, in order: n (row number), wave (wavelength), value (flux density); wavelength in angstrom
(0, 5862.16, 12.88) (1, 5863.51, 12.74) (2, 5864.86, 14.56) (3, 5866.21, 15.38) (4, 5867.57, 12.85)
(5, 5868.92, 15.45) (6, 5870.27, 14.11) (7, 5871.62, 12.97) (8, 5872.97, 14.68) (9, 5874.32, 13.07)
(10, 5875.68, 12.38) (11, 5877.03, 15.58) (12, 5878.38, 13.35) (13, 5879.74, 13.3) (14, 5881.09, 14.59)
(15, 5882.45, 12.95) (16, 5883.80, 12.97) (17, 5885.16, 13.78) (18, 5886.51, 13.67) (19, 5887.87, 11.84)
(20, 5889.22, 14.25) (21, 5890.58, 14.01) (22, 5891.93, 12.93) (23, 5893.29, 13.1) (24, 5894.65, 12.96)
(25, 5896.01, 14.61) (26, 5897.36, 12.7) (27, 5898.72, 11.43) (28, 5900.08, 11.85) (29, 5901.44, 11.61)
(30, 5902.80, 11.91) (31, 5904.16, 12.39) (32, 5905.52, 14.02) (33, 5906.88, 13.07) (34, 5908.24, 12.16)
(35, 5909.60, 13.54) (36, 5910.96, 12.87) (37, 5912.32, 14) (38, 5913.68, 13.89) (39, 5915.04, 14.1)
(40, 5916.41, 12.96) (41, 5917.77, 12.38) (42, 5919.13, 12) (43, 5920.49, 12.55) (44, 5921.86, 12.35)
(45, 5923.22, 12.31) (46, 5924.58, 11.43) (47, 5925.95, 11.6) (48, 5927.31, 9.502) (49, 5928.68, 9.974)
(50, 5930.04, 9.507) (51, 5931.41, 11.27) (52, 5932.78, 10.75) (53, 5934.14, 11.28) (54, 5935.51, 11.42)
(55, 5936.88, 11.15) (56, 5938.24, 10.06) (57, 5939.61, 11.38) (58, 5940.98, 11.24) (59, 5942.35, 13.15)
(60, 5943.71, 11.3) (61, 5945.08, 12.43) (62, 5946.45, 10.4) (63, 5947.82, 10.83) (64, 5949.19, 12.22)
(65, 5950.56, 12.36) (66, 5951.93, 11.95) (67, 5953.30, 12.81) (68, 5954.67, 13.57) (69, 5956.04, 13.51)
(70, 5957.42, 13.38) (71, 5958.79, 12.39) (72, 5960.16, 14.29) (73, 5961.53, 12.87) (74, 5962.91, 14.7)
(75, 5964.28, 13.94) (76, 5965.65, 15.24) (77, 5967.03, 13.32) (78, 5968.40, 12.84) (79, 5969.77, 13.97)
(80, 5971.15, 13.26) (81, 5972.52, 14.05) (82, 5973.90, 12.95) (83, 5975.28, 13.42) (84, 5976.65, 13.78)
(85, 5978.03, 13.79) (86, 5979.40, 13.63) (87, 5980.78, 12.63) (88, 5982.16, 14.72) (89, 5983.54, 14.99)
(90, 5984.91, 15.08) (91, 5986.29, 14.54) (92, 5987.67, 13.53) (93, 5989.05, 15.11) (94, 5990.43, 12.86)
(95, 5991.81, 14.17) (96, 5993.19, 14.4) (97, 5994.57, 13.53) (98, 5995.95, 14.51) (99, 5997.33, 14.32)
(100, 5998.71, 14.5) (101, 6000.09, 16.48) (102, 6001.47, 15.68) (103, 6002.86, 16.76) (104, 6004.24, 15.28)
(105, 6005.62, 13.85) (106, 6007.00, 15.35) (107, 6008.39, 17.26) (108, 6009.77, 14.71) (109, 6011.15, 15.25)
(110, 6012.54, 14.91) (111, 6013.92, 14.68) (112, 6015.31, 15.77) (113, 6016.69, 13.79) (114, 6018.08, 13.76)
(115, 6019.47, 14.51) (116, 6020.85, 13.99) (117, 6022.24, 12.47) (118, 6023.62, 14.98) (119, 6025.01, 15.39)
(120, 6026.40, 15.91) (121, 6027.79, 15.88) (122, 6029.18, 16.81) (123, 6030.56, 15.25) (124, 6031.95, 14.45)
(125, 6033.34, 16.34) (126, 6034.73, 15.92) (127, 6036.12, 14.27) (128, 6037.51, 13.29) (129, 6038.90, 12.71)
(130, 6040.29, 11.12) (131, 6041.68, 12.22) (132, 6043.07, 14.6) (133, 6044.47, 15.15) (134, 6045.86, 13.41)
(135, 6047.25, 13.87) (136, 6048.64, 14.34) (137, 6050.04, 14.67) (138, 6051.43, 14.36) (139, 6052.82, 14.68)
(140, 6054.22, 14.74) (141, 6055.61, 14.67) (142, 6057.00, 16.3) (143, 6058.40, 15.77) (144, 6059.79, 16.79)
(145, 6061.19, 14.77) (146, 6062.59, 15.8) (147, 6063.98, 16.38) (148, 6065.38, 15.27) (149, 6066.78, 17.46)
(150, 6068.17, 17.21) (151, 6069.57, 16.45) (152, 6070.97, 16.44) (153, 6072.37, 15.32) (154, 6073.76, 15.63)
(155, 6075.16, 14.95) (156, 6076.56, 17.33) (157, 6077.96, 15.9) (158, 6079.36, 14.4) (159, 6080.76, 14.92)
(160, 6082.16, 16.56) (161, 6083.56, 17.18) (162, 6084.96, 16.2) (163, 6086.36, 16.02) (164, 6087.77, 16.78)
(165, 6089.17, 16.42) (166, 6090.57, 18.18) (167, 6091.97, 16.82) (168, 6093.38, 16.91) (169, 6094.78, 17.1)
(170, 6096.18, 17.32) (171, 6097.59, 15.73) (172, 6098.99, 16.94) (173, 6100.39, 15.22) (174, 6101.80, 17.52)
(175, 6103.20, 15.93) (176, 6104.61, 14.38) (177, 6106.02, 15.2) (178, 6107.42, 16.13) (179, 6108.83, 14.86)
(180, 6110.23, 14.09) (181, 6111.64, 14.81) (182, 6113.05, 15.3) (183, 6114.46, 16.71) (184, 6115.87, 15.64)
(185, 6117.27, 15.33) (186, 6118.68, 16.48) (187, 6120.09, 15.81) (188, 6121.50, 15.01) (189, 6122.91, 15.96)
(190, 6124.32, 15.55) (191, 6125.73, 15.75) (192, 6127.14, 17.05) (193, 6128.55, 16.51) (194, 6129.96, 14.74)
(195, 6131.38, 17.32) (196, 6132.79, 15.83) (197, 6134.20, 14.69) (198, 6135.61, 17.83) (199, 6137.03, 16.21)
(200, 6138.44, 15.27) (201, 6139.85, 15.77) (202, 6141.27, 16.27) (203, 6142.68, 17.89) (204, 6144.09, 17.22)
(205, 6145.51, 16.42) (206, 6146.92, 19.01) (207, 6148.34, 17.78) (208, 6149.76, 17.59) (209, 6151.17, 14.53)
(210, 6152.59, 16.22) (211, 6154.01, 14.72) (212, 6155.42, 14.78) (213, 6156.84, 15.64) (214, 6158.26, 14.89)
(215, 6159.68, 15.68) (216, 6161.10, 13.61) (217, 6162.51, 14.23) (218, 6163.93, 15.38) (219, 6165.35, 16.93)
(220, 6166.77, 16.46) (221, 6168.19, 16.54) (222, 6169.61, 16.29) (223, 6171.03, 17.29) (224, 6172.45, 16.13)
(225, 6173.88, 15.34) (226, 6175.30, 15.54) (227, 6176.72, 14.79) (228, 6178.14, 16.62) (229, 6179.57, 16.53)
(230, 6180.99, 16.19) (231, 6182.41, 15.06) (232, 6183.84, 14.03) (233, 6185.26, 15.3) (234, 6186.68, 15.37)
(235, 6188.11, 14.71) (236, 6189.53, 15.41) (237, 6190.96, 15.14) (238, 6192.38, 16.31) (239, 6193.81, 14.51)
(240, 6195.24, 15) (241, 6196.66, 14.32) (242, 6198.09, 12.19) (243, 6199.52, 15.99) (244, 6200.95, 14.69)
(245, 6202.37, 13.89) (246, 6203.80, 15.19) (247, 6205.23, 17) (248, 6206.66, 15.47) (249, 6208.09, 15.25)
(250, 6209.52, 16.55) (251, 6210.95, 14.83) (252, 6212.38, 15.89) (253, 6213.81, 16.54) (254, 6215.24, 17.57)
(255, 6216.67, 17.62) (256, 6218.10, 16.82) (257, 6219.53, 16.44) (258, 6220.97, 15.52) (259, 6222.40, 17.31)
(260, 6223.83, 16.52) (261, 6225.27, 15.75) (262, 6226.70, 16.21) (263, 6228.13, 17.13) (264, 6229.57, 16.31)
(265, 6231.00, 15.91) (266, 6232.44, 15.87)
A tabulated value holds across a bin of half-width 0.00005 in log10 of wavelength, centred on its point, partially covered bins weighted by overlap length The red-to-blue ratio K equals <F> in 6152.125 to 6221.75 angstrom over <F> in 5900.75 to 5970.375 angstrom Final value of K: 1.26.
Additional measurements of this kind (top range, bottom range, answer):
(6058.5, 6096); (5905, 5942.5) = 1.36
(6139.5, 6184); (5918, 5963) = 1.35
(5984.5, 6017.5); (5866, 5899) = 1.09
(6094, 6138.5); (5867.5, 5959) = 1.27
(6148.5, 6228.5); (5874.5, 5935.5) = 1.24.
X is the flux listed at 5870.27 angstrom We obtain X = 14.11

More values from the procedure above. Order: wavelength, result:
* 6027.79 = 15.88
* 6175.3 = 15.54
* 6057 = 16.3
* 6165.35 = 16.93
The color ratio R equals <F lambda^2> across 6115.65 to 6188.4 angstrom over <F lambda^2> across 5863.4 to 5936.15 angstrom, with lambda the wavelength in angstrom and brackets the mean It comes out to 1.35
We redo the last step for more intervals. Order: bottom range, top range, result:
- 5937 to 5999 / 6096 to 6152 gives 1.28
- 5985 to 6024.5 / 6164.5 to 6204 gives 1.11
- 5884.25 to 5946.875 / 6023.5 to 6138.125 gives 1.35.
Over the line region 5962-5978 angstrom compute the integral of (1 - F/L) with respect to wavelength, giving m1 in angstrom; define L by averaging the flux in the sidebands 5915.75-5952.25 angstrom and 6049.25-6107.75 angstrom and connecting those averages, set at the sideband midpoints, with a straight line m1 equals -1.5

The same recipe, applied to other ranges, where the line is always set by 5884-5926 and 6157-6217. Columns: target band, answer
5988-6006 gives -1.3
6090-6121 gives -2.6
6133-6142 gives -0.6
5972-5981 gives 0.0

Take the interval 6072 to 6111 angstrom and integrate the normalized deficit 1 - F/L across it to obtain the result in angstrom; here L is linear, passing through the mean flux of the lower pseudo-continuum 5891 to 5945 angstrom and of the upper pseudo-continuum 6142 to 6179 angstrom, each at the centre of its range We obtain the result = -3.0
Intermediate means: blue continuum 12.1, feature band 16.1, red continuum 16.1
